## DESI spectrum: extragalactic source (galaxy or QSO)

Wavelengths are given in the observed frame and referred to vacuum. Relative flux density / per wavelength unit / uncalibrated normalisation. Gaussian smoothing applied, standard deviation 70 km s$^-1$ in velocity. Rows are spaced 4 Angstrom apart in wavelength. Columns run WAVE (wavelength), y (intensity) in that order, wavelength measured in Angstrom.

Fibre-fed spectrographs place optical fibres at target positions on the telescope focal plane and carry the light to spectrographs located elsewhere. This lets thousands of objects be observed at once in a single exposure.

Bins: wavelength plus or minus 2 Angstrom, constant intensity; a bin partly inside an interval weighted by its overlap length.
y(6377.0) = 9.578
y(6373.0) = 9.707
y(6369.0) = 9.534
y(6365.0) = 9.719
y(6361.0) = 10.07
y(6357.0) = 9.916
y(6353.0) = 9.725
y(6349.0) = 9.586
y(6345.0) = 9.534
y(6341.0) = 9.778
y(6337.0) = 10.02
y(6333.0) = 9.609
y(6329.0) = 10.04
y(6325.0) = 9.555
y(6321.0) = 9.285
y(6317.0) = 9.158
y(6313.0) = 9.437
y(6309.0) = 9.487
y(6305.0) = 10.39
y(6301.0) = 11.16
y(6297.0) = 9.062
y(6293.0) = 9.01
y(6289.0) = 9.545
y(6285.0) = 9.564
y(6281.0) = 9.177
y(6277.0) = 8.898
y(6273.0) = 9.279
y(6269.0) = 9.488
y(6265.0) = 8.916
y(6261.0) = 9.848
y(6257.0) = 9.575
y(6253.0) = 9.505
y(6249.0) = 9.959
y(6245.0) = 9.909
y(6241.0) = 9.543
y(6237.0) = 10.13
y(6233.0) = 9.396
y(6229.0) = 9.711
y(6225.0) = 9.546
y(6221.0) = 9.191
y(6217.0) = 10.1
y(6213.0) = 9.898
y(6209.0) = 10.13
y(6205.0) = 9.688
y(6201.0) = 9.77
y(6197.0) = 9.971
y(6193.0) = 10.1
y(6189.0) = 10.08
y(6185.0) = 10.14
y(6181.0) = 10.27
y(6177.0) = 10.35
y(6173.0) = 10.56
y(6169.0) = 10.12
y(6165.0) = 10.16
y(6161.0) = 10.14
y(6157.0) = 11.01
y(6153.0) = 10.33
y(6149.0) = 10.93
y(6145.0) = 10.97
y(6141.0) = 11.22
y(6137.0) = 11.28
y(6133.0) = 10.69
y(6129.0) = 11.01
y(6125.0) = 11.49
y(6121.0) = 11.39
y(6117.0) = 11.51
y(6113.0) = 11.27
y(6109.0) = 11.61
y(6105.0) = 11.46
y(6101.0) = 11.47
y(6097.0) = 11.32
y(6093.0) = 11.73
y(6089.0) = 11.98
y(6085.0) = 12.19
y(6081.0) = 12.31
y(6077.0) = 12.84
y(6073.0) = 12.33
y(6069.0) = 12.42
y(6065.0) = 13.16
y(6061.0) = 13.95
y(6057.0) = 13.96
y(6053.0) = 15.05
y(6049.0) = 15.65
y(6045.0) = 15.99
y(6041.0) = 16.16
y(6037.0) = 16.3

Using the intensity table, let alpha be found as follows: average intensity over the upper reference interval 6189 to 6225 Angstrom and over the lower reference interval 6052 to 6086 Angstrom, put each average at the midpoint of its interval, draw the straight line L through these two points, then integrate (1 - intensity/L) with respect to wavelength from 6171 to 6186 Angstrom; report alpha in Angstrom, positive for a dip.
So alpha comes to 0.3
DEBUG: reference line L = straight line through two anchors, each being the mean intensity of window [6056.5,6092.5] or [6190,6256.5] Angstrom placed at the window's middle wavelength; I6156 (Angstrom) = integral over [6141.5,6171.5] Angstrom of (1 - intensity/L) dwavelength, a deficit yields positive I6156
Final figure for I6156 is 1.5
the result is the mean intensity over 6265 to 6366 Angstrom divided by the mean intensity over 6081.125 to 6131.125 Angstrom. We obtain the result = 0.83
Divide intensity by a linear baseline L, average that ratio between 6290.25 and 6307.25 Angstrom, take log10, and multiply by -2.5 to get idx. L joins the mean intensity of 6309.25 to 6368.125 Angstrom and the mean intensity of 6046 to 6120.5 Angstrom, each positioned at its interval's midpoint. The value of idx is 0.03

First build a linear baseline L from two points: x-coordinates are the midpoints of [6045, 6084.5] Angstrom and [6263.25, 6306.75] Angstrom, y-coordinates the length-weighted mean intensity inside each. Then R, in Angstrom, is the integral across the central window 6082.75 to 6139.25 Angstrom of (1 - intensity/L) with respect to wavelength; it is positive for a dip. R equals 5.7 Angstrom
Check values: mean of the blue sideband 13.6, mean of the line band 11.5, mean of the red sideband 9.5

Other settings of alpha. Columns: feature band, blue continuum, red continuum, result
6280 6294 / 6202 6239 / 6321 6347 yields 0.5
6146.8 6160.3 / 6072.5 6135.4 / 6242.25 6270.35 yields 0.3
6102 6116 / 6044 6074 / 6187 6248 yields 1.4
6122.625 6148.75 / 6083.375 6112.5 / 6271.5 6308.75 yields 0.3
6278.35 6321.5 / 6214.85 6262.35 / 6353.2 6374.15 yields 0.8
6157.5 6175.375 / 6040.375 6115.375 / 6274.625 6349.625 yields 2.1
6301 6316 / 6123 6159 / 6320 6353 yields -0.1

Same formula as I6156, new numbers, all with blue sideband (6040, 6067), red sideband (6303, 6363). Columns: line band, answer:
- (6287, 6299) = 1.4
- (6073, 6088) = 2.0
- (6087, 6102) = 2.6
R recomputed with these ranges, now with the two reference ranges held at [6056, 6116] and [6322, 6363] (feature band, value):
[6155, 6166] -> 1.00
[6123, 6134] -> 0.67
